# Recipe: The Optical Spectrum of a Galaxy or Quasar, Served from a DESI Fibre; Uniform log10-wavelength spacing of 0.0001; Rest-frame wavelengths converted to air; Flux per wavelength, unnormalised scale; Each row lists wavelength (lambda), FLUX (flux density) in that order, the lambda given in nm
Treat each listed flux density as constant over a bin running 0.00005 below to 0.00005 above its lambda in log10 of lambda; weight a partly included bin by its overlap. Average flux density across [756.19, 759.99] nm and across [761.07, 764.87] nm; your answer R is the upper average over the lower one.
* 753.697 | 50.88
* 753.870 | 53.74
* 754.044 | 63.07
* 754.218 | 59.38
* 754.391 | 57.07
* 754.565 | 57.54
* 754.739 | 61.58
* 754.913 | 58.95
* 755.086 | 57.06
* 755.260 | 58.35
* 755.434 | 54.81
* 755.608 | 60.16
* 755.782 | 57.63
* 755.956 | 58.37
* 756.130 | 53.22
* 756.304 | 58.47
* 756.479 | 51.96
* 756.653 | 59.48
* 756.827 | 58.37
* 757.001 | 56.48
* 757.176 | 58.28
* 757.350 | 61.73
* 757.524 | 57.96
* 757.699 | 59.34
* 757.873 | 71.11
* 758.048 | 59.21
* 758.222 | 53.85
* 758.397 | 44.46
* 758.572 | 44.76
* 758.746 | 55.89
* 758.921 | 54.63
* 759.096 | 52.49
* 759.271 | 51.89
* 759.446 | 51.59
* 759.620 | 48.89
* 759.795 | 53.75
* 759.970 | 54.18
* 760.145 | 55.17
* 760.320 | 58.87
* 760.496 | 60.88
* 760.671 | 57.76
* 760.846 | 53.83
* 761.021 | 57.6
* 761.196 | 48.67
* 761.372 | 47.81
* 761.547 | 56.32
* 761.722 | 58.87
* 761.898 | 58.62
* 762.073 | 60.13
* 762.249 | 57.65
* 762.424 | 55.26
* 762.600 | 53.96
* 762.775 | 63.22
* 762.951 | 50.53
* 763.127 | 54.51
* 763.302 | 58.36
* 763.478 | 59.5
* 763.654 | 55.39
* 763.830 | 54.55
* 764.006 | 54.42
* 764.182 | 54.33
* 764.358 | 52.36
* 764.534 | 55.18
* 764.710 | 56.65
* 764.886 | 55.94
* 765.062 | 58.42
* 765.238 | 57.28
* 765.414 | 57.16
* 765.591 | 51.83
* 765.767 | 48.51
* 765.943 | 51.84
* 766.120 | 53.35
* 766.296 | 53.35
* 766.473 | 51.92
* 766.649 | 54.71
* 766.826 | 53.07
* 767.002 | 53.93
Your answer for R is 1.00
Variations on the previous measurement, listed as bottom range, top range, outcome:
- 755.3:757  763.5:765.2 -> 0.97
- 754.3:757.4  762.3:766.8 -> 0.95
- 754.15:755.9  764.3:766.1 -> 0.94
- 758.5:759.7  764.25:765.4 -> 1.09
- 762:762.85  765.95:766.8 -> 0.92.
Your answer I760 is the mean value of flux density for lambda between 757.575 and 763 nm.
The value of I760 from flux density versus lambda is 55.2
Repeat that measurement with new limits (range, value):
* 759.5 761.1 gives 55.6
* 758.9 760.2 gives 52.7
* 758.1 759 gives 51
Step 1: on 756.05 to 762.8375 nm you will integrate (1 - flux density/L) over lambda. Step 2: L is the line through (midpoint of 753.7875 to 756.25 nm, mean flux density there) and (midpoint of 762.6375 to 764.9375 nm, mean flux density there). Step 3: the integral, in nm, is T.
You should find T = 0.12 nm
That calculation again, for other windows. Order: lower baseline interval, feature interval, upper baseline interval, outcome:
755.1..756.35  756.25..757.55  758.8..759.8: -0.05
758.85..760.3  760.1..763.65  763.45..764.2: -0.13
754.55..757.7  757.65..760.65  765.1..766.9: 0.09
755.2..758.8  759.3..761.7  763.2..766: 0.07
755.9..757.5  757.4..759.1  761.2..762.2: 0.04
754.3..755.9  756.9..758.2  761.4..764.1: -0.06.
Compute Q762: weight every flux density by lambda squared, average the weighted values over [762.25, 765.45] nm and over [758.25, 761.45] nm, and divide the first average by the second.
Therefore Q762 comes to 1.1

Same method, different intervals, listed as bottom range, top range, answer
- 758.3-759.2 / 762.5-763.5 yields 1.13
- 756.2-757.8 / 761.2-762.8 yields 0.98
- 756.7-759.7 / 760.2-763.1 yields 1.02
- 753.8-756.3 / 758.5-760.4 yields 0.92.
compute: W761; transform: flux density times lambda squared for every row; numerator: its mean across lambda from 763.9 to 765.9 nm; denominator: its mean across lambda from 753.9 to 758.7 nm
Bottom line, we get 1.0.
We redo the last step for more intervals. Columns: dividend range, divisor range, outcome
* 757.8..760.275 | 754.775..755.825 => 0.93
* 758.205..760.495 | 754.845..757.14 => 0.93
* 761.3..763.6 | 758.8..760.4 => 1.06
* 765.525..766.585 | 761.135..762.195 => 0.95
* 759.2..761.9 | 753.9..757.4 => 0.95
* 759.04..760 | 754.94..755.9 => 0.91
